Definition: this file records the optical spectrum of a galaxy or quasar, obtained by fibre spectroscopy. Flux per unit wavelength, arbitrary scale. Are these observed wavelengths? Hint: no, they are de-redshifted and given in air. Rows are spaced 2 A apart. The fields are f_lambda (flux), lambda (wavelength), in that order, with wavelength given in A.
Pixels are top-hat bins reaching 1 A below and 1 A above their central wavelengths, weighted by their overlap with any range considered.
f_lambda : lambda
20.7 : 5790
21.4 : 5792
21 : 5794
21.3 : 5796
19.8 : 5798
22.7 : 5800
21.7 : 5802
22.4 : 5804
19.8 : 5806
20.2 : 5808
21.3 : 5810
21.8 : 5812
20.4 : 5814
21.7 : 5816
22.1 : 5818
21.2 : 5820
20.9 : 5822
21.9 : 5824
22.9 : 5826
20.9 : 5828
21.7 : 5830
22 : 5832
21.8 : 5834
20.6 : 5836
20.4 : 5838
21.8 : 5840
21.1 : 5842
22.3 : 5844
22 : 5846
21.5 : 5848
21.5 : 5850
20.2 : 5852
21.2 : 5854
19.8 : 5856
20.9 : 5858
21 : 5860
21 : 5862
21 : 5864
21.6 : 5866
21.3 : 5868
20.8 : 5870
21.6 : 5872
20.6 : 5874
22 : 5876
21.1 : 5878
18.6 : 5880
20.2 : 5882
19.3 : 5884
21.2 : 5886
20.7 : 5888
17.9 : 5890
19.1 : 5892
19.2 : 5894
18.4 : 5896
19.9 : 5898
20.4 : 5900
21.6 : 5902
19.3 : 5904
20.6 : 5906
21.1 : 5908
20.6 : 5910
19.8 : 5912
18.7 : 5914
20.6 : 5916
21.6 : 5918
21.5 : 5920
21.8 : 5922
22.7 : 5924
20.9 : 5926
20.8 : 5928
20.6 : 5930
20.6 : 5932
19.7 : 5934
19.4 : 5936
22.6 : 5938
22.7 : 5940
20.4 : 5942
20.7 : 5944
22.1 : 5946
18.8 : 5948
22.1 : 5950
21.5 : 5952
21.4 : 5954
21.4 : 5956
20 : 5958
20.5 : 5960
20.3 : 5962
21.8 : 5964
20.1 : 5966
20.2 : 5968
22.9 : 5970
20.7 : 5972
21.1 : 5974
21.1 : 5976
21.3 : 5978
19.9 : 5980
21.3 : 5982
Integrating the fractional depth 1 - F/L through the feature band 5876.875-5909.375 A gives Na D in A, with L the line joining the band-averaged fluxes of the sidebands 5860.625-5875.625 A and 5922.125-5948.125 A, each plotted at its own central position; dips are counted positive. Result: 1.82 A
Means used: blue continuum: 21.2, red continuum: 21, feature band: 19.9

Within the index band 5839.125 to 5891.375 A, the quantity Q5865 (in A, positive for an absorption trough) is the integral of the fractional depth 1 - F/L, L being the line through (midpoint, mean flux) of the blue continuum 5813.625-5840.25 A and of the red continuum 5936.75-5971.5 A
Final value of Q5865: 1.3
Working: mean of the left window 21.5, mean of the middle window 20.8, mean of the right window 21.1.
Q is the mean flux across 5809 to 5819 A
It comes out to 21.5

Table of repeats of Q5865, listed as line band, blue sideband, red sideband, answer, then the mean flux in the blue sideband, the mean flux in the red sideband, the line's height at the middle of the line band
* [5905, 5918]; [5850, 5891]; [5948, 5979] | 0.3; 20.6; 21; 20.8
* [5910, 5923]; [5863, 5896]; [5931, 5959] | 0.0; 20.3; 21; 20.7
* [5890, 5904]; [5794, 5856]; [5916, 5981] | 1.0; 21.3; 21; 21.2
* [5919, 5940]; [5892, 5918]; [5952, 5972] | -0.7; 20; 21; 20.4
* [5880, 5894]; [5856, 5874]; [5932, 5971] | 0.9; 21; 21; 21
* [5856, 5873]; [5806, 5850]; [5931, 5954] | 0.2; 21.4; 21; 21.3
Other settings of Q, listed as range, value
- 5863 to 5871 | 21.2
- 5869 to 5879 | 21.2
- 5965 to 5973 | 21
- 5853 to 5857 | 20.5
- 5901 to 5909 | 20.7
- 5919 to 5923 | 21.6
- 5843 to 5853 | 21.5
